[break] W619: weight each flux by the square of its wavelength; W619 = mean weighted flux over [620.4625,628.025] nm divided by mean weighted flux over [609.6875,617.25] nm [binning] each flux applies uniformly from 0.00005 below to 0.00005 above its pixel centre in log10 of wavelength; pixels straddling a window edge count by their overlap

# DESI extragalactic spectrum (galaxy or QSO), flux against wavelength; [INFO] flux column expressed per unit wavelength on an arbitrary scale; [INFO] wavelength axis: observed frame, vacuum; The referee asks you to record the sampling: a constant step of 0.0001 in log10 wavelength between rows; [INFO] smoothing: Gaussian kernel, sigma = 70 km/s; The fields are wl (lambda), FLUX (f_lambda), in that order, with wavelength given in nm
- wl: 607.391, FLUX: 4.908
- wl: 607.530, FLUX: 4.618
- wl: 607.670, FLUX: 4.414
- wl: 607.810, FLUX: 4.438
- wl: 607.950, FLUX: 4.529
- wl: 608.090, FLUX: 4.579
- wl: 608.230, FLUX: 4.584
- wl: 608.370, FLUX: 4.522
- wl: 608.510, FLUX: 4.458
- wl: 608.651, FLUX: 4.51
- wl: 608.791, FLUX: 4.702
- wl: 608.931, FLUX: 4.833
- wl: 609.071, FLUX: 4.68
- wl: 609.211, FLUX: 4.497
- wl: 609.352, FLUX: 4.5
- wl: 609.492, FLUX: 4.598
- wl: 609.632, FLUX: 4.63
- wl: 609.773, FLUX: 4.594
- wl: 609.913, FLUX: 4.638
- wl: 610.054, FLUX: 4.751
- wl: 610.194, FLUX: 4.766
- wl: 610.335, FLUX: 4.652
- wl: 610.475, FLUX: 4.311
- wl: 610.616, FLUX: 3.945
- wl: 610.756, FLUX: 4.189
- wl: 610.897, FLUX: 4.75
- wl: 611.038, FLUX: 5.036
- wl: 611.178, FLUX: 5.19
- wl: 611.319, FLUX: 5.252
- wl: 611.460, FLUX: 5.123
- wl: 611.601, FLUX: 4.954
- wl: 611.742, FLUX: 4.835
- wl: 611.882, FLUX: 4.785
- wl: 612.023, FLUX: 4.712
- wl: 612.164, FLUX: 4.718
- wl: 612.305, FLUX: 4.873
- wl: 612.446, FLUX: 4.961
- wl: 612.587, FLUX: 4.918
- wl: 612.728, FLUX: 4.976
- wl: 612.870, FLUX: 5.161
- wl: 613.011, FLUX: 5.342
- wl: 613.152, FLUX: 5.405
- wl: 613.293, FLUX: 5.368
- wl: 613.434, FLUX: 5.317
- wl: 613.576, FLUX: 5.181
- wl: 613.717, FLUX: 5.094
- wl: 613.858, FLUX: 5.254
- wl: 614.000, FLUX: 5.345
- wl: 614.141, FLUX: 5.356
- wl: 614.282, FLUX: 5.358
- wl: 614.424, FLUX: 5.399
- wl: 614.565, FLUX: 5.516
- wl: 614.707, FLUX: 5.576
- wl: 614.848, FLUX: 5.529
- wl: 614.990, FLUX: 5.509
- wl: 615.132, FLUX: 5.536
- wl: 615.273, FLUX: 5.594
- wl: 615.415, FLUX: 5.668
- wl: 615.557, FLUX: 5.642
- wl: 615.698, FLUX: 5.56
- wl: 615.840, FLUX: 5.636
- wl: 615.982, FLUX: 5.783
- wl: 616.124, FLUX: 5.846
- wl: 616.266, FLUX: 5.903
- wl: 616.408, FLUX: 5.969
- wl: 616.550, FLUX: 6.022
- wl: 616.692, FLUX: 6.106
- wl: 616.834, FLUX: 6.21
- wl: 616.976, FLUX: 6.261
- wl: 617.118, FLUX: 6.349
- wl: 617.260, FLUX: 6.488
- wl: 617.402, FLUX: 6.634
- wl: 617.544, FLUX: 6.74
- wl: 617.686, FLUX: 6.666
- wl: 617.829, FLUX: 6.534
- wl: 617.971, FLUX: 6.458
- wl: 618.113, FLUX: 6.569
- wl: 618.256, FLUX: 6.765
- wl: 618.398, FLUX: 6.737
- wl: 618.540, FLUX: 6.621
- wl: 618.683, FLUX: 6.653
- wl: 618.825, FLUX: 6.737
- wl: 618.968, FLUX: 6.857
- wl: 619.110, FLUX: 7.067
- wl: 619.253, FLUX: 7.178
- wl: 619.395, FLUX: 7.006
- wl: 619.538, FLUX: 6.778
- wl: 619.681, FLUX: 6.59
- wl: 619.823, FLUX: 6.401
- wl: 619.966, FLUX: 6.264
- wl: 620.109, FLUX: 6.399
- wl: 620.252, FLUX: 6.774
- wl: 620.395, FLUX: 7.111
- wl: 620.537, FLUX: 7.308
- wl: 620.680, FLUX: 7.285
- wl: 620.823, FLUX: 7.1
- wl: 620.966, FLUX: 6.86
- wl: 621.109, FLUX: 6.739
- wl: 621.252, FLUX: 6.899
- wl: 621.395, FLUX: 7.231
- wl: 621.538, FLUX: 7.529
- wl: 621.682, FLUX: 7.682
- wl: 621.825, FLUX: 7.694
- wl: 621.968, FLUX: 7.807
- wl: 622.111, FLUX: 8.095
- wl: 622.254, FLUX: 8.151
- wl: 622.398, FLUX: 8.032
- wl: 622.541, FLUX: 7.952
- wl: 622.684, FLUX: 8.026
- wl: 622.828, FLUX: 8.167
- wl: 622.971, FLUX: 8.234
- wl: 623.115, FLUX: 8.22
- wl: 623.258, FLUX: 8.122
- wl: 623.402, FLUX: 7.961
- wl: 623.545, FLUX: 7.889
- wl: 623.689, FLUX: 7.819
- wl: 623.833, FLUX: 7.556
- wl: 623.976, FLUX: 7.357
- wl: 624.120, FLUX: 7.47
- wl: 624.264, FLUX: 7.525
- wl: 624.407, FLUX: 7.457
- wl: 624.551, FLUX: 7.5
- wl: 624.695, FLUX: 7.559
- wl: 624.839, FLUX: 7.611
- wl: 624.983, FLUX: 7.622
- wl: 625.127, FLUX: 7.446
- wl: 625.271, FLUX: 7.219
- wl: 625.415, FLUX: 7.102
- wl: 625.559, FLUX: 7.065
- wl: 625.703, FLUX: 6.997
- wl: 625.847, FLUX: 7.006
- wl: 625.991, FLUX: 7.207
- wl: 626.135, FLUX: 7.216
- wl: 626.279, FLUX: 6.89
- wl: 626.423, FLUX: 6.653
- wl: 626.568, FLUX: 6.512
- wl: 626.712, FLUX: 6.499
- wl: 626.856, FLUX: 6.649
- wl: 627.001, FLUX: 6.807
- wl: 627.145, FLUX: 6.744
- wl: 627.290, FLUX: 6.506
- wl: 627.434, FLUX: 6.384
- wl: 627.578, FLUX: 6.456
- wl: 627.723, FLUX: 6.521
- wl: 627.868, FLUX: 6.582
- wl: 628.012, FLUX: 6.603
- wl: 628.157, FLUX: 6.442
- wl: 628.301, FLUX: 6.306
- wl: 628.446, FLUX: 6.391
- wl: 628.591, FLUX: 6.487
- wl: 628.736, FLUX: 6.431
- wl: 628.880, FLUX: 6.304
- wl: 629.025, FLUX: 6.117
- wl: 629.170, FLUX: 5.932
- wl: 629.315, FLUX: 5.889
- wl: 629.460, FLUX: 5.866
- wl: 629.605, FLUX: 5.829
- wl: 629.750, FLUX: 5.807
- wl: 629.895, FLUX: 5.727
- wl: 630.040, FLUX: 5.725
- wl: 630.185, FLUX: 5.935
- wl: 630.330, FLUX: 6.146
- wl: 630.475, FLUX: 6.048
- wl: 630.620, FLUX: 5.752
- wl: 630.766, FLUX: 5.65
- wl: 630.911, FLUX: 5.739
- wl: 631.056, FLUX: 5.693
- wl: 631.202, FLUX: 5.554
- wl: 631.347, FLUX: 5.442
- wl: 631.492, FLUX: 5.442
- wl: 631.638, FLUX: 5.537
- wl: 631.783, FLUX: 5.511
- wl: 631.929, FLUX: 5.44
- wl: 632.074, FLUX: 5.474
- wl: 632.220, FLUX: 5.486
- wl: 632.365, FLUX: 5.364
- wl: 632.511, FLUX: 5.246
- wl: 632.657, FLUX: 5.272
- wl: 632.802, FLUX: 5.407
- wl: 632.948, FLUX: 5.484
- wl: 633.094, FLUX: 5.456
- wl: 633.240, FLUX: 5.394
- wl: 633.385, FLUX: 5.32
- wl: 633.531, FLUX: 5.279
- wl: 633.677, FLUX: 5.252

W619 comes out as 1.44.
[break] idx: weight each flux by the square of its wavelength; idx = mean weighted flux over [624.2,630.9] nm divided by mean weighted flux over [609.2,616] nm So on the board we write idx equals 1.4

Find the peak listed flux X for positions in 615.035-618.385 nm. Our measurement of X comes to 6.765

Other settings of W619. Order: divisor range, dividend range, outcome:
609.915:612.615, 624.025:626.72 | 1.58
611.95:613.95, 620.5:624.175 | 1.55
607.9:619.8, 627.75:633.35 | 1.12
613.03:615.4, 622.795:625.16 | 1.48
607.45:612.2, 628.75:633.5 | 1.30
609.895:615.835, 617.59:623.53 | 1.45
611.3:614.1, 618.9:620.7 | 1.38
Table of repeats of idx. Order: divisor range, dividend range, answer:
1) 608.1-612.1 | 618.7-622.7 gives 1.59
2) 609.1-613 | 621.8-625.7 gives 1.69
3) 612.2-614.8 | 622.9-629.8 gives 1.38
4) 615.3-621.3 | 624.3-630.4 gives 1.05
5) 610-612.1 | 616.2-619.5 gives 1.41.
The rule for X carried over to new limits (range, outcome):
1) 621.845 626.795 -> 8.234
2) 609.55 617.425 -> 6.634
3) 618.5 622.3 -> 8.151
